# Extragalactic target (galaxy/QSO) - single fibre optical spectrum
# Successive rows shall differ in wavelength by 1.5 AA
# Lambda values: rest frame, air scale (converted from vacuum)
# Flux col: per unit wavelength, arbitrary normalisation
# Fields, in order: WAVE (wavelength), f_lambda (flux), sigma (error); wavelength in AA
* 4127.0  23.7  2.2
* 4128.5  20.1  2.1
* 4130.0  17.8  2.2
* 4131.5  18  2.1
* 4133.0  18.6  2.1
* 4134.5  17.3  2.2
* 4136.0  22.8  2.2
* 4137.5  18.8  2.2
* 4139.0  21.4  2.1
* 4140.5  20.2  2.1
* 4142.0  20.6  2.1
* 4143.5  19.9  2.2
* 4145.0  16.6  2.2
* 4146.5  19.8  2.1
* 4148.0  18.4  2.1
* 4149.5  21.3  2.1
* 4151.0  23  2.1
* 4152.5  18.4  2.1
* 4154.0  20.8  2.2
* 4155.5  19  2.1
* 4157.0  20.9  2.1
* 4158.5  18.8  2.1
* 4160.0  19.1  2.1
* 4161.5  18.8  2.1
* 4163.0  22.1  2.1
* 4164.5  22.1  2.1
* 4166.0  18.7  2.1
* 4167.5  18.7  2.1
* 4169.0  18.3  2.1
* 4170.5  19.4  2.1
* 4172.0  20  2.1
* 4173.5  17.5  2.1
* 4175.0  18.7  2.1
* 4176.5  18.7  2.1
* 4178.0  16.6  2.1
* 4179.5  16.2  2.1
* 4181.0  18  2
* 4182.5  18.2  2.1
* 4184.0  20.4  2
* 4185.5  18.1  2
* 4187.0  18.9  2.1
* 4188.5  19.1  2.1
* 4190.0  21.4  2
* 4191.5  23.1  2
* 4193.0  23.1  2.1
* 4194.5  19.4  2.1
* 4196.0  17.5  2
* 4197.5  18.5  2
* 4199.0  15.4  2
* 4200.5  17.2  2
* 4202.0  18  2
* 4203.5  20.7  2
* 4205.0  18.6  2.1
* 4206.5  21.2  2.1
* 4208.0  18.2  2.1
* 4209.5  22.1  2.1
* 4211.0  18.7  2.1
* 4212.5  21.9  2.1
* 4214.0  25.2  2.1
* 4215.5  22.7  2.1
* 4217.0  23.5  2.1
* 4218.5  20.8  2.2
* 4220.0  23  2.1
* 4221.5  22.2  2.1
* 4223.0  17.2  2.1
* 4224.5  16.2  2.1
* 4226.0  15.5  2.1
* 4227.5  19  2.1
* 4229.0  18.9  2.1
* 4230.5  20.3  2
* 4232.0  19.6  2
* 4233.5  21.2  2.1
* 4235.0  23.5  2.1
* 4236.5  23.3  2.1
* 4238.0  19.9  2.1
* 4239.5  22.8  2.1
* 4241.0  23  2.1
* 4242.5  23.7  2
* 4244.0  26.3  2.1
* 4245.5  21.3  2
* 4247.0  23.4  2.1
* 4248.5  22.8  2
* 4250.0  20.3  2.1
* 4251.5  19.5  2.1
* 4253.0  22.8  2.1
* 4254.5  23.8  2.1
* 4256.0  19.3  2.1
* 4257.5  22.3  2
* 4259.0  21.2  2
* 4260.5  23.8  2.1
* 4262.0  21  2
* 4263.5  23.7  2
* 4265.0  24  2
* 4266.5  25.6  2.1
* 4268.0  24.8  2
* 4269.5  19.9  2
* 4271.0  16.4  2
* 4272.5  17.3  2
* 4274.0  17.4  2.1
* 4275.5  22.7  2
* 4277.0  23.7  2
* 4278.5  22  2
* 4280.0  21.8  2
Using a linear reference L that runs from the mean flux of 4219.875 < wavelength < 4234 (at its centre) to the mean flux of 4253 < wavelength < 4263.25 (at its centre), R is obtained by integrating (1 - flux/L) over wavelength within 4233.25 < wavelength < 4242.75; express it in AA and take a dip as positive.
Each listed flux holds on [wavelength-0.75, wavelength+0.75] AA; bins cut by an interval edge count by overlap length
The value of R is -1.10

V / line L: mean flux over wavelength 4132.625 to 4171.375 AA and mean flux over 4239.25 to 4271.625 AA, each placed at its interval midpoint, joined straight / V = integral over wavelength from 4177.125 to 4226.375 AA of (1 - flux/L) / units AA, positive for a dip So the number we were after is 3.27 AA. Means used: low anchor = 19.8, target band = 19.6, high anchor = 22.4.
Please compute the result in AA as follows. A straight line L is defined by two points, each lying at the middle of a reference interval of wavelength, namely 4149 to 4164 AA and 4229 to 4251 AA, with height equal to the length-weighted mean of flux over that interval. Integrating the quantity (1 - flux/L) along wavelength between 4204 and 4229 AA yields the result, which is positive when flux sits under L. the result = 1.4 AA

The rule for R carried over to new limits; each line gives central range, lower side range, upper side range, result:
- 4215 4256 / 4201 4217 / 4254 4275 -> -0.37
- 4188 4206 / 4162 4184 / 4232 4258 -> 0.54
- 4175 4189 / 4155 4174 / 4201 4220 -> 1.28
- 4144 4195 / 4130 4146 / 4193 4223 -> 0.75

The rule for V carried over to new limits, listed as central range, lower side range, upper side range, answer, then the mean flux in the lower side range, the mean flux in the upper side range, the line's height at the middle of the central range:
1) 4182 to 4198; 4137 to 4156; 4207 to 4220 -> 0.94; 19.9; 21.7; 21.1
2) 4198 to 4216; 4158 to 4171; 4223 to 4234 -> -1.02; 19.6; 18.5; 18.9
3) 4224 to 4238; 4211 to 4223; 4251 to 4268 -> 1.58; 22.2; 22.6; 22.3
